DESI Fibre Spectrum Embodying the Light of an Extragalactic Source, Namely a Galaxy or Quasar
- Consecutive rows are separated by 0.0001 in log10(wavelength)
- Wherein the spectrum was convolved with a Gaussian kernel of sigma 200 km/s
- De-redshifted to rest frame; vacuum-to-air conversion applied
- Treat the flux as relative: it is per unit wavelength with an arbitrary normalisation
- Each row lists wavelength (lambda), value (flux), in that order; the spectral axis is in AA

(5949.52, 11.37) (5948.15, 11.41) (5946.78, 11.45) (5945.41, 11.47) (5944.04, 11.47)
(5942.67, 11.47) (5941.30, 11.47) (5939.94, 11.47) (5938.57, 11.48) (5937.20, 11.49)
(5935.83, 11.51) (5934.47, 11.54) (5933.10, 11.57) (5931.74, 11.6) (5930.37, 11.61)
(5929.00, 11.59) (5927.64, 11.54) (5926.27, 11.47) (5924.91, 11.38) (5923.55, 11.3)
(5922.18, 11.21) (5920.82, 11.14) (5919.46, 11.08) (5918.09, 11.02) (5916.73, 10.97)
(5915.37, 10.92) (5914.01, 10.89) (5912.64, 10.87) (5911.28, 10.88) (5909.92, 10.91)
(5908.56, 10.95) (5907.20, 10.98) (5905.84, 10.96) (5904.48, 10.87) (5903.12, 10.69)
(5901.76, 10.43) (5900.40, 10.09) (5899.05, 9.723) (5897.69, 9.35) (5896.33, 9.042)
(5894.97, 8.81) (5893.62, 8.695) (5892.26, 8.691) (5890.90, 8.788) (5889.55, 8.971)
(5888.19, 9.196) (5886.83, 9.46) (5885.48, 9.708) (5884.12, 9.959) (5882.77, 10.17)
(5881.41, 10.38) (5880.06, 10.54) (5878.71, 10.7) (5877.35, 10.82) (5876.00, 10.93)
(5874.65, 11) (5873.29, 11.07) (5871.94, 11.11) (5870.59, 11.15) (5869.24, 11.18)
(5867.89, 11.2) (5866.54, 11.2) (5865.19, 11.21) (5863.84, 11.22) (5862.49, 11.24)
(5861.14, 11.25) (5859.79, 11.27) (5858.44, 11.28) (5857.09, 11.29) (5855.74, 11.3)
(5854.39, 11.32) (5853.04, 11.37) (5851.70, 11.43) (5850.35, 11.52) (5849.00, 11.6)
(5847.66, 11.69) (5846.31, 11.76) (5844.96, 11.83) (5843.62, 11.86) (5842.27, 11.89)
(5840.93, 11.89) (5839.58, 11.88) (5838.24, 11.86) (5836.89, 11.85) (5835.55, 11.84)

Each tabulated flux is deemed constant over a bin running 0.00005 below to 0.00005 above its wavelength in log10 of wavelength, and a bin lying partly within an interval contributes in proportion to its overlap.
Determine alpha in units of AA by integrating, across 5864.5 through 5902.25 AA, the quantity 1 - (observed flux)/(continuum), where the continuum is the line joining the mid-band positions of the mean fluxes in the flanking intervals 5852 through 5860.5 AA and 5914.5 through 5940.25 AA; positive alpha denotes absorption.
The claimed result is 4.0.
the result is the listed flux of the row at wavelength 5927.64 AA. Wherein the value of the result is 11.54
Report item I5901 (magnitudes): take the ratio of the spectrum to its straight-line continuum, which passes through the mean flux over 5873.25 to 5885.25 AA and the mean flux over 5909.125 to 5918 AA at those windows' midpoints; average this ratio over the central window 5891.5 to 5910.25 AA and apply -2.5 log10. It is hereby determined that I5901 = 0.08 mag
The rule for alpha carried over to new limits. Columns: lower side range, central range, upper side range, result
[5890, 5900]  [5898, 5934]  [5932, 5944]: -2.7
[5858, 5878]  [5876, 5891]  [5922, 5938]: 1.7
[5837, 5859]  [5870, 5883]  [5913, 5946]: 0.8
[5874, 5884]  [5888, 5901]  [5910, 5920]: 2.0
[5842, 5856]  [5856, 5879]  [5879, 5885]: -0.6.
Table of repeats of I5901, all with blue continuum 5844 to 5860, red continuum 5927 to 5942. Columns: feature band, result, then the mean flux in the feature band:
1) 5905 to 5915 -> 0.06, 10.9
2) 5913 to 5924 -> 0.05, 11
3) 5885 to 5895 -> 0.26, 9.04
